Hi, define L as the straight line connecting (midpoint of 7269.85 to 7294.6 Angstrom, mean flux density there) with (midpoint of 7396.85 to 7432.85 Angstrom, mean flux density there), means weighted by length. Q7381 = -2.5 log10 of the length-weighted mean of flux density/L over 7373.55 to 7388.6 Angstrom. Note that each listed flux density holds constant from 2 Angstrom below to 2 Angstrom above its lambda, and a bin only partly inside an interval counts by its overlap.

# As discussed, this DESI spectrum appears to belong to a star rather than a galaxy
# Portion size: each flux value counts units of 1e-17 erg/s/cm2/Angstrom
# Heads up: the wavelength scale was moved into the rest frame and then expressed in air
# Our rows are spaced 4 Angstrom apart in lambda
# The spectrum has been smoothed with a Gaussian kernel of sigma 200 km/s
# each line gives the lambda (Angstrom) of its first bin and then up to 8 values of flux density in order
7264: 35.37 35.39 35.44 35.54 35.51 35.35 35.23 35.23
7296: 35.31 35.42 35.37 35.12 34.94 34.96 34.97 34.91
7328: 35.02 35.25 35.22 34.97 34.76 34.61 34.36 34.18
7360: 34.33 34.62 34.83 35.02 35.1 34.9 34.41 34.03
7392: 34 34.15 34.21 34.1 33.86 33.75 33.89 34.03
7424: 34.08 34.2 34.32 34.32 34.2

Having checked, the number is -0.01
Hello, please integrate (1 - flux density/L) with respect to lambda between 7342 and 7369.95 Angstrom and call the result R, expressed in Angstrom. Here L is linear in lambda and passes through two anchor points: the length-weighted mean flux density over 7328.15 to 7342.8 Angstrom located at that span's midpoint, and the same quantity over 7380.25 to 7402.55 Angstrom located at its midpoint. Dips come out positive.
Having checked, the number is 0.2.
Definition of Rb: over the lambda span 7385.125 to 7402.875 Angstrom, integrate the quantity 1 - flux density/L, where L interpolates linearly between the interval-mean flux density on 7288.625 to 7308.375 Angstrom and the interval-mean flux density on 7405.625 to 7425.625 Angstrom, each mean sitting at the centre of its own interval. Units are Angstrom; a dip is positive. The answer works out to 0.03 Angstrom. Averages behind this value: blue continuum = 35.3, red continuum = 33.9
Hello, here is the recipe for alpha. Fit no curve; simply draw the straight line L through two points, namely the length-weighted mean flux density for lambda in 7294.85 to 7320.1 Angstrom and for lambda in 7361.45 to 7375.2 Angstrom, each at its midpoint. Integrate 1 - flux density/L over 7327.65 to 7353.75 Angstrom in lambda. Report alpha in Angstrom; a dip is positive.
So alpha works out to 0.1 Angstrom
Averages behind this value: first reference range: 35.2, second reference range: 34.8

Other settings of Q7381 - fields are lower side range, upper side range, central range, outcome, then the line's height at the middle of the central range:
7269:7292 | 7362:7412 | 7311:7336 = -0.001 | 35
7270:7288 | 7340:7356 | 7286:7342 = -0.004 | 35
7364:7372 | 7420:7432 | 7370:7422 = 0.007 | 34.5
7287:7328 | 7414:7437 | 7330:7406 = 0.001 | 34.6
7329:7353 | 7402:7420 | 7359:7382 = -0.011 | 34.5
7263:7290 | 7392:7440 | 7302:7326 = 0.000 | 35.1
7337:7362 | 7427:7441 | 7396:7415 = 0.012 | 34.4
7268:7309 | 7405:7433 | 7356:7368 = 0.004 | 34.6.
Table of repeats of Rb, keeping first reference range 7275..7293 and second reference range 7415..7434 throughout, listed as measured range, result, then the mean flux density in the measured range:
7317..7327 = 0.0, 34.9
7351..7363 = 0.1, 34.3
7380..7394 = 0.1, 34.3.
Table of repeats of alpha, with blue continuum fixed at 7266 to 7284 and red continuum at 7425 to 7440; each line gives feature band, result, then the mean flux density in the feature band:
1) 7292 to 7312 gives 0.0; 35.3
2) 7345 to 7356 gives 0.1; 34.5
